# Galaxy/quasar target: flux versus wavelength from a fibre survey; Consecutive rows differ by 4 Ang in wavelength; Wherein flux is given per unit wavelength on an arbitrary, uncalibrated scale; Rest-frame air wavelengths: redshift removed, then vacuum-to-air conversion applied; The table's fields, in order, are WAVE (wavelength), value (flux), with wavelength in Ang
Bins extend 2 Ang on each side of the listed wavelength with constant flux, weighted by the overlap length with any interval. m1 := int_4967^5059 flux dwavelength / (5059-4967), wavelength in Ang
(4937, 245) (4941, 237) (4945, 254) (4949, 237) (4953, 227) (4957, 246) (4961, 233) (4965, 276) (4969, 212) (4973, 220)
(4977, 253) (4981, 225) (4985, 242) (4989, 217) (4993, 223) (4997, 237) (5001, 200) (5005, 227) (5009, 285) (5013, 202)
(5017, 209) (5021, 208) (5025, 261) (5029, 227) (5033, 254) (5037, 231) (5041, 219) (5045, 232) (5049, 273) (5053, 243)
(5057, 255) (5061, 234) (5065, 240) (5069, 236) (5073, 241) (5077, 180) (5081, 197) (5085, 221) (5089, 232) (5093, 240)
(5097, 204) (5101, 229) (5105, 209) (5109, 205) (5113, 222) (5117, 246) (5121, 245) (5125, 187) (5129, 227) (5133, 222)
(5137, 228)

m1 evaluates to 233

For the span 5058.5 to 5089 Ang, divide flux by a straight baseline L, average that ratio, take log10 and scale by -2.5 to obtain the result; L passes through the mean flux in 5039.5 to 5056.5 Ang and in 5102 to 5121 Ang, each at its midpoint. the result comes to 0.06 mag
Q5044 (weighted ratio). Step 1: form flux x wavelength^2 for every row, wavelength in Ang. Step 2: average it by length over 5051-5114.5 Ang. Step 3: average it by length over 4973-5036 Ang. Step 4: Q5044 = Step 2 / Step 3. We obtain 1.00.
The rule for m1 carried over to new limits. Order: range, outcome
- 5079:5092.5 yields 219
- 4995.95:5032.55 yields 229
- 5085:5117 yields 222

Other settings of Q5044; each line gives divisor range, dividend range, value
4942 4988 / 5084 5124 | 1.00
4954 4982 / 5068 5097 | 0.96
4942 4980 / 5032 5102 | 1.01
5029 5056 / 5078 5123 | 0.94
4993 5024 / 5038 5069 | 1.09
